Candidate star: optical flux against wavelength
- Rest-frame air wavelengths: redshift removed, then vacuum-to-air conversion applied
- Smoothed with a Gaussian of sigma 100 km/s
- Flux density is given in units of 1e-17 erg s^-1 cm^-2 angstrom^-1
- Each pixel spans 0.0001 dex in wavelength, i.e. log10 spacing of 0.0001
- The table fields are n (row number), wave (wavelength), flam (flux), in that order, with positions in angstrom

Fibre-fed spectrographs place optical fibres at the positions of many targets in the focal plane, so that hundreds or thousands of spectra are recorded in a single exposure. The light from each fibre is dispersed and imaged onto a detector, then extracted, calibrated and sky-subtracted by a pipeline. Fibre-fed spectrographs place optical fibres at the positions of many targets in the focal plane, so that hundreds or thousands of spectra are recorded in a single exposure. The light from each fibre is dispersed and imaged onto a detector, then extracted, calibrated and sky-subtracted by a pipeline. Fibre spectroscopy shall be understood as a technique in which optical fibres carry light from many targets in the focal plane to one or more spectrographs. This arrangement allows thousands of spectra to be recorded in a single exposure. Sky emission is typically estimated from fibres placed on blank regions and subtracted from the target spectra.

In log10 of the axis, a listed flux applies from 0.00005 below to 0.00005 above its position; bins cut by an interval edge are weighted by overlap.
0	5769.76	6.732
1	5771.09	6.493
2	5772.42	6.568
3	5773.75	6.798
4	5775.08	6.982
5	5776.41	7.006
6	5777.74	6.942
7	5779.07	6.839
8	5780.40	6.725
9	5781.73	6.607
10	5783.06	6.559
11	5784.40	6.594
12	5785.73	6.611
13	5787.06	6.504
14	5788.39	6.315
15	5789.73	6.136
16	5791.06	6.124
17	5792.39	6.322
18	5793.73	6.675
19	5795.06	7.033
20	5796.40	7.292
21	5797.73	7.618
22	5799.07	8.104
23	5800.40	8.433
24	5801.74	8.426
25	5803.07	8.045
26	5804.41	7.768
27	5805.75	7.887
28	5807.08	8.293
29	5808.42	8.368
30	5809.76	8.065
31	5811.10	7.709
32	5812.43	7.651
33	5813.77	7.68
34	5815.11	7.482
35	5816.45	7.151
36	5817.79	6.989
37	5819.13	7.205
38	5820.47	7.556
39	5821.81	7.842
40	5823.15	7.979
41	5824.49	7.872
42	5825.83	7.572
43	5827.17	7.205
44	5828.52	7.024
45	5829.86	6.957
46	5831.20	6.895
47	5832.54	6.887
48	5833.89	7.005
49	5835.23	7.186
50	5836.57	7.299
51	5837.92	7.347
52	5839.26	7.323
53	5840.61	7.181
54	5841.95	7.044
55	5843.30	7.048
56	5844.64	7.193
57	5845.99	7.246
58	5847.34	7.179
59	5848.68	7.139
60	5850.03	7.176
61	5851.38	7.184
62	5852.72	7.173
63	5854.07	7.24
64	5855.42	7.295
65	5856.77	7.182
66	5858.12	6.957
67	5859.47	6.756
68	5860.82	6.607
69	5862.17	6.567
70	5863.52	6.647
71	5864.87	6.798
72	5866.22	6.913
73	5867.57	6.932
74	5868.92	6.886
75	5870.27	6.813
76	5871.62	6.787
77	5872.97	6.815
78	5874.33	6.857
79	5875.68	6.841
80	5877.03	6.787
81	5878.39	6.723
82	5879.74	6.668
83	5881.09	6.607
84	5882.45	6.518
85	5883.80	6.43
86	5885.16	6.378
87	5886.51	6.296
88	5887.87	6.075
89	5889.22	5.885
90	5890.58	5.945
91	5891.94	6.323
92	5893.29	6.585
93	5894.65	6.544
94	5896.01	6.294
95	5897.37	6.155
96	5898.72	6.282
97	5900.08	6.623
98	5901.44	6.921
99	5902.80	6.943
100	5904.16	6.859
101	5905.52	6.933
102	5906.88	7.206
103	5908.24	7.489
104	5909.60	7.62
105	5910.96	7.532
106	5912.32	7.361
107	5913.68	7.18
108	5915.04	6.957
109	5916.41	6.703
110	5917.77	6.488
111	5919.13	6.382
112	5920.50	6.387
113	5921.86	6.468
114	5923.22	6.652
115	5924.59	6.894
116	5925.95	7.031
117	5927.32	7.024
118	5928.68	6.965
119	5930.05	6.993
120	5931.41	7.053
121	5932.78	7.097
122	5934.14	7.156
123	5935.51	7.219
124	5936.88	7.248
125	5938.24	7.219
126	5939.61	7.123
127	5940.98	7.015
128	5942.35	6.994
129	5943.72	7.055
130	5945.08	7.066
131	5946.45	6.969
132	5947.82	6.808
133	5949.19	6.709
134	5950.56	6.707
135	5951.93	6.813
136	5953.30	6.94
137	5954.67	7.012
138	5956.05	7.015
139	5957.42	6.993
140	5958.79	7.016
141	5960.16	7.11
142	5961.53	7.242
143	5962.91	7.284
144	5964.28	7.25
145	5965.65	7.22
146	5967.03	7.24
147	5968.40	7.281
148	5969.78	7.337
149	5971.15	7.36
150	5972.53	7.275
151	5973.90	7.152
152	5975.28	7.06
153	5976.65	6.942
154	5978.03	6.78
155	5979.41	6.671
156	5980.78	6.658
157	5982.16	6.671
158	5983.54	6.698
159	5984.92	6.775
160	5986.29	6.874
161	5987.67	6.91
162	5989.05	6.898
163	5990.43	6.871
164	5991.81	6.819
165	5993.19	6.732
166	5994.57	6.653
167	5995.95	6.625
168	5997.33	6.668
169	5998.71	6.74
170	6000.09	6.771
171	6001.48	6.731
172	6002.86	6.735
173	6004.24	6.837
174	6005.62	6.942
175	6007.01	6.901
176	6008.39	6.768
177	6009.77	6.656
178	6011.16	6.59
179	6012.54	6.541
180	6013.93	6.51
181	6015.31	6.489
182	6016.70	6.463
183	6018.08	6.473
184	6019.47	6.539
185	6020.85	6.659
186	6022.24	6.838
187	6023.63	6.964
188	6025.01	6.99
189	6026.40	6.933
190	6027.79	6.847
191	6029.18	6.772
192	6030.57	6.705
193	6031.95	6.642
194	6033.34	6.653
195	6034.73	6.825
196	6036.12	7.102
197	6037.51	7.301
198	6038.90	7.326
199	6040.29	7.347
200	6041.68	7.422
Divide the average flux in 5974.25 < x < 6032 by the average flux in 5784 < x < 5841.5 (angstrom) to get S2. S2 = 0.92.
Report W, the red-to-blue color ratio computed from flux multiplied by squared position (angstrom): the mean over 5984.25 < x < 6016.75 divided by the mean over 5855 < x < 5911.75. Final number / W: 1.04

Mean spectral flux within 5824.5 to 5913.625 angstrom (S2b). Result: 6.89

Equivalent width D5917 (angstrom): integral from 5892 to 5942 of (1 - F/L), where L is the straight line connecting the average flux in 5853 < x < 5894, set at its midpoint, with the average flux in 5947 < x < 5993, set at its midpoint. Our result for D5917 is -0.6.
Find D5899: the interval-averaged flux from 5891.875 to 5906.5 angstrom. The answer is 6.61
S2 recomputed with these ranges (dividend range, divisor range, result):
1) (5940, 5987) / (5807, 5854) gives 0.95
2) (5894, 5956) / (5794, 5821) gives 0.90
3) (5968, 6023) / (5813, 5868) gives 0.95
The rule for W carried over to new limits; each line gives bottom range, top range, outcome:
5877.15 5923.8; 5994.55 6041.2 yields 1.06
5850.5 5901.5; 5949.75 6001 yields 1.08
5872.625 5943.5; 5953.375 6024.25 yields 1.04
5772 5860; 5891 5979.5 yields 1.00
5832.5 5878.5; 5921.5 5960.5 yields 1.03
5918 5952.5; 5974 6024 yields 0.99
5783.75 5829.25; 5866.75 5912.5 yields 0.93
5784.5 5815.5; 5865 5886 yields 0.93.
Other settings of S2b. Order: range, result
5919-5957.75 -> 6.94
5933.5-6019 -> 6.91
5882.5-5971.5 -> 6.88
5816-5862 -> 7.19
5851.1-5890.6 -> 6.73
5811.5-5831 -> 7.43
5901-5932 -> 6.96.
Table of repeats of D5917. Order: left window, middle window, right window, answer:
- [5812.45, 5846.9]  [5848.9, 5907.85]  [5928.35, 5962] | 3.8 angstrom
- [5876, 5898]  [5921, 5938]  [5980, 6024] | -1.2 angstrom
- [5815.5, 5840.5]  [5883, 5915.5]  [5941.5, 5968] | 2.0 angstrom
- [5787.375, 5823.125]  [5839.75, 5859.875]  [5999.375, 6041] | 0.5 angstrom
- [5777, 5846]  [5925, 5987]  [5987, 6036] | -1.3 angstrom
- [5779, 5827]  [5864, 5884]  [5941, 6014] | 1.1 angstrom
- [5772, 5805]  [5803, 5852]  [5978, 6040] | -3.2 angstrom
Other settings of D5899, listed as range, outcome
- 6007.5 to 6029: 6.69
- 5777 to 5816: 7.27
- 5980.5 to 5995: 6.78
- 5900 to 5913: 7.17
